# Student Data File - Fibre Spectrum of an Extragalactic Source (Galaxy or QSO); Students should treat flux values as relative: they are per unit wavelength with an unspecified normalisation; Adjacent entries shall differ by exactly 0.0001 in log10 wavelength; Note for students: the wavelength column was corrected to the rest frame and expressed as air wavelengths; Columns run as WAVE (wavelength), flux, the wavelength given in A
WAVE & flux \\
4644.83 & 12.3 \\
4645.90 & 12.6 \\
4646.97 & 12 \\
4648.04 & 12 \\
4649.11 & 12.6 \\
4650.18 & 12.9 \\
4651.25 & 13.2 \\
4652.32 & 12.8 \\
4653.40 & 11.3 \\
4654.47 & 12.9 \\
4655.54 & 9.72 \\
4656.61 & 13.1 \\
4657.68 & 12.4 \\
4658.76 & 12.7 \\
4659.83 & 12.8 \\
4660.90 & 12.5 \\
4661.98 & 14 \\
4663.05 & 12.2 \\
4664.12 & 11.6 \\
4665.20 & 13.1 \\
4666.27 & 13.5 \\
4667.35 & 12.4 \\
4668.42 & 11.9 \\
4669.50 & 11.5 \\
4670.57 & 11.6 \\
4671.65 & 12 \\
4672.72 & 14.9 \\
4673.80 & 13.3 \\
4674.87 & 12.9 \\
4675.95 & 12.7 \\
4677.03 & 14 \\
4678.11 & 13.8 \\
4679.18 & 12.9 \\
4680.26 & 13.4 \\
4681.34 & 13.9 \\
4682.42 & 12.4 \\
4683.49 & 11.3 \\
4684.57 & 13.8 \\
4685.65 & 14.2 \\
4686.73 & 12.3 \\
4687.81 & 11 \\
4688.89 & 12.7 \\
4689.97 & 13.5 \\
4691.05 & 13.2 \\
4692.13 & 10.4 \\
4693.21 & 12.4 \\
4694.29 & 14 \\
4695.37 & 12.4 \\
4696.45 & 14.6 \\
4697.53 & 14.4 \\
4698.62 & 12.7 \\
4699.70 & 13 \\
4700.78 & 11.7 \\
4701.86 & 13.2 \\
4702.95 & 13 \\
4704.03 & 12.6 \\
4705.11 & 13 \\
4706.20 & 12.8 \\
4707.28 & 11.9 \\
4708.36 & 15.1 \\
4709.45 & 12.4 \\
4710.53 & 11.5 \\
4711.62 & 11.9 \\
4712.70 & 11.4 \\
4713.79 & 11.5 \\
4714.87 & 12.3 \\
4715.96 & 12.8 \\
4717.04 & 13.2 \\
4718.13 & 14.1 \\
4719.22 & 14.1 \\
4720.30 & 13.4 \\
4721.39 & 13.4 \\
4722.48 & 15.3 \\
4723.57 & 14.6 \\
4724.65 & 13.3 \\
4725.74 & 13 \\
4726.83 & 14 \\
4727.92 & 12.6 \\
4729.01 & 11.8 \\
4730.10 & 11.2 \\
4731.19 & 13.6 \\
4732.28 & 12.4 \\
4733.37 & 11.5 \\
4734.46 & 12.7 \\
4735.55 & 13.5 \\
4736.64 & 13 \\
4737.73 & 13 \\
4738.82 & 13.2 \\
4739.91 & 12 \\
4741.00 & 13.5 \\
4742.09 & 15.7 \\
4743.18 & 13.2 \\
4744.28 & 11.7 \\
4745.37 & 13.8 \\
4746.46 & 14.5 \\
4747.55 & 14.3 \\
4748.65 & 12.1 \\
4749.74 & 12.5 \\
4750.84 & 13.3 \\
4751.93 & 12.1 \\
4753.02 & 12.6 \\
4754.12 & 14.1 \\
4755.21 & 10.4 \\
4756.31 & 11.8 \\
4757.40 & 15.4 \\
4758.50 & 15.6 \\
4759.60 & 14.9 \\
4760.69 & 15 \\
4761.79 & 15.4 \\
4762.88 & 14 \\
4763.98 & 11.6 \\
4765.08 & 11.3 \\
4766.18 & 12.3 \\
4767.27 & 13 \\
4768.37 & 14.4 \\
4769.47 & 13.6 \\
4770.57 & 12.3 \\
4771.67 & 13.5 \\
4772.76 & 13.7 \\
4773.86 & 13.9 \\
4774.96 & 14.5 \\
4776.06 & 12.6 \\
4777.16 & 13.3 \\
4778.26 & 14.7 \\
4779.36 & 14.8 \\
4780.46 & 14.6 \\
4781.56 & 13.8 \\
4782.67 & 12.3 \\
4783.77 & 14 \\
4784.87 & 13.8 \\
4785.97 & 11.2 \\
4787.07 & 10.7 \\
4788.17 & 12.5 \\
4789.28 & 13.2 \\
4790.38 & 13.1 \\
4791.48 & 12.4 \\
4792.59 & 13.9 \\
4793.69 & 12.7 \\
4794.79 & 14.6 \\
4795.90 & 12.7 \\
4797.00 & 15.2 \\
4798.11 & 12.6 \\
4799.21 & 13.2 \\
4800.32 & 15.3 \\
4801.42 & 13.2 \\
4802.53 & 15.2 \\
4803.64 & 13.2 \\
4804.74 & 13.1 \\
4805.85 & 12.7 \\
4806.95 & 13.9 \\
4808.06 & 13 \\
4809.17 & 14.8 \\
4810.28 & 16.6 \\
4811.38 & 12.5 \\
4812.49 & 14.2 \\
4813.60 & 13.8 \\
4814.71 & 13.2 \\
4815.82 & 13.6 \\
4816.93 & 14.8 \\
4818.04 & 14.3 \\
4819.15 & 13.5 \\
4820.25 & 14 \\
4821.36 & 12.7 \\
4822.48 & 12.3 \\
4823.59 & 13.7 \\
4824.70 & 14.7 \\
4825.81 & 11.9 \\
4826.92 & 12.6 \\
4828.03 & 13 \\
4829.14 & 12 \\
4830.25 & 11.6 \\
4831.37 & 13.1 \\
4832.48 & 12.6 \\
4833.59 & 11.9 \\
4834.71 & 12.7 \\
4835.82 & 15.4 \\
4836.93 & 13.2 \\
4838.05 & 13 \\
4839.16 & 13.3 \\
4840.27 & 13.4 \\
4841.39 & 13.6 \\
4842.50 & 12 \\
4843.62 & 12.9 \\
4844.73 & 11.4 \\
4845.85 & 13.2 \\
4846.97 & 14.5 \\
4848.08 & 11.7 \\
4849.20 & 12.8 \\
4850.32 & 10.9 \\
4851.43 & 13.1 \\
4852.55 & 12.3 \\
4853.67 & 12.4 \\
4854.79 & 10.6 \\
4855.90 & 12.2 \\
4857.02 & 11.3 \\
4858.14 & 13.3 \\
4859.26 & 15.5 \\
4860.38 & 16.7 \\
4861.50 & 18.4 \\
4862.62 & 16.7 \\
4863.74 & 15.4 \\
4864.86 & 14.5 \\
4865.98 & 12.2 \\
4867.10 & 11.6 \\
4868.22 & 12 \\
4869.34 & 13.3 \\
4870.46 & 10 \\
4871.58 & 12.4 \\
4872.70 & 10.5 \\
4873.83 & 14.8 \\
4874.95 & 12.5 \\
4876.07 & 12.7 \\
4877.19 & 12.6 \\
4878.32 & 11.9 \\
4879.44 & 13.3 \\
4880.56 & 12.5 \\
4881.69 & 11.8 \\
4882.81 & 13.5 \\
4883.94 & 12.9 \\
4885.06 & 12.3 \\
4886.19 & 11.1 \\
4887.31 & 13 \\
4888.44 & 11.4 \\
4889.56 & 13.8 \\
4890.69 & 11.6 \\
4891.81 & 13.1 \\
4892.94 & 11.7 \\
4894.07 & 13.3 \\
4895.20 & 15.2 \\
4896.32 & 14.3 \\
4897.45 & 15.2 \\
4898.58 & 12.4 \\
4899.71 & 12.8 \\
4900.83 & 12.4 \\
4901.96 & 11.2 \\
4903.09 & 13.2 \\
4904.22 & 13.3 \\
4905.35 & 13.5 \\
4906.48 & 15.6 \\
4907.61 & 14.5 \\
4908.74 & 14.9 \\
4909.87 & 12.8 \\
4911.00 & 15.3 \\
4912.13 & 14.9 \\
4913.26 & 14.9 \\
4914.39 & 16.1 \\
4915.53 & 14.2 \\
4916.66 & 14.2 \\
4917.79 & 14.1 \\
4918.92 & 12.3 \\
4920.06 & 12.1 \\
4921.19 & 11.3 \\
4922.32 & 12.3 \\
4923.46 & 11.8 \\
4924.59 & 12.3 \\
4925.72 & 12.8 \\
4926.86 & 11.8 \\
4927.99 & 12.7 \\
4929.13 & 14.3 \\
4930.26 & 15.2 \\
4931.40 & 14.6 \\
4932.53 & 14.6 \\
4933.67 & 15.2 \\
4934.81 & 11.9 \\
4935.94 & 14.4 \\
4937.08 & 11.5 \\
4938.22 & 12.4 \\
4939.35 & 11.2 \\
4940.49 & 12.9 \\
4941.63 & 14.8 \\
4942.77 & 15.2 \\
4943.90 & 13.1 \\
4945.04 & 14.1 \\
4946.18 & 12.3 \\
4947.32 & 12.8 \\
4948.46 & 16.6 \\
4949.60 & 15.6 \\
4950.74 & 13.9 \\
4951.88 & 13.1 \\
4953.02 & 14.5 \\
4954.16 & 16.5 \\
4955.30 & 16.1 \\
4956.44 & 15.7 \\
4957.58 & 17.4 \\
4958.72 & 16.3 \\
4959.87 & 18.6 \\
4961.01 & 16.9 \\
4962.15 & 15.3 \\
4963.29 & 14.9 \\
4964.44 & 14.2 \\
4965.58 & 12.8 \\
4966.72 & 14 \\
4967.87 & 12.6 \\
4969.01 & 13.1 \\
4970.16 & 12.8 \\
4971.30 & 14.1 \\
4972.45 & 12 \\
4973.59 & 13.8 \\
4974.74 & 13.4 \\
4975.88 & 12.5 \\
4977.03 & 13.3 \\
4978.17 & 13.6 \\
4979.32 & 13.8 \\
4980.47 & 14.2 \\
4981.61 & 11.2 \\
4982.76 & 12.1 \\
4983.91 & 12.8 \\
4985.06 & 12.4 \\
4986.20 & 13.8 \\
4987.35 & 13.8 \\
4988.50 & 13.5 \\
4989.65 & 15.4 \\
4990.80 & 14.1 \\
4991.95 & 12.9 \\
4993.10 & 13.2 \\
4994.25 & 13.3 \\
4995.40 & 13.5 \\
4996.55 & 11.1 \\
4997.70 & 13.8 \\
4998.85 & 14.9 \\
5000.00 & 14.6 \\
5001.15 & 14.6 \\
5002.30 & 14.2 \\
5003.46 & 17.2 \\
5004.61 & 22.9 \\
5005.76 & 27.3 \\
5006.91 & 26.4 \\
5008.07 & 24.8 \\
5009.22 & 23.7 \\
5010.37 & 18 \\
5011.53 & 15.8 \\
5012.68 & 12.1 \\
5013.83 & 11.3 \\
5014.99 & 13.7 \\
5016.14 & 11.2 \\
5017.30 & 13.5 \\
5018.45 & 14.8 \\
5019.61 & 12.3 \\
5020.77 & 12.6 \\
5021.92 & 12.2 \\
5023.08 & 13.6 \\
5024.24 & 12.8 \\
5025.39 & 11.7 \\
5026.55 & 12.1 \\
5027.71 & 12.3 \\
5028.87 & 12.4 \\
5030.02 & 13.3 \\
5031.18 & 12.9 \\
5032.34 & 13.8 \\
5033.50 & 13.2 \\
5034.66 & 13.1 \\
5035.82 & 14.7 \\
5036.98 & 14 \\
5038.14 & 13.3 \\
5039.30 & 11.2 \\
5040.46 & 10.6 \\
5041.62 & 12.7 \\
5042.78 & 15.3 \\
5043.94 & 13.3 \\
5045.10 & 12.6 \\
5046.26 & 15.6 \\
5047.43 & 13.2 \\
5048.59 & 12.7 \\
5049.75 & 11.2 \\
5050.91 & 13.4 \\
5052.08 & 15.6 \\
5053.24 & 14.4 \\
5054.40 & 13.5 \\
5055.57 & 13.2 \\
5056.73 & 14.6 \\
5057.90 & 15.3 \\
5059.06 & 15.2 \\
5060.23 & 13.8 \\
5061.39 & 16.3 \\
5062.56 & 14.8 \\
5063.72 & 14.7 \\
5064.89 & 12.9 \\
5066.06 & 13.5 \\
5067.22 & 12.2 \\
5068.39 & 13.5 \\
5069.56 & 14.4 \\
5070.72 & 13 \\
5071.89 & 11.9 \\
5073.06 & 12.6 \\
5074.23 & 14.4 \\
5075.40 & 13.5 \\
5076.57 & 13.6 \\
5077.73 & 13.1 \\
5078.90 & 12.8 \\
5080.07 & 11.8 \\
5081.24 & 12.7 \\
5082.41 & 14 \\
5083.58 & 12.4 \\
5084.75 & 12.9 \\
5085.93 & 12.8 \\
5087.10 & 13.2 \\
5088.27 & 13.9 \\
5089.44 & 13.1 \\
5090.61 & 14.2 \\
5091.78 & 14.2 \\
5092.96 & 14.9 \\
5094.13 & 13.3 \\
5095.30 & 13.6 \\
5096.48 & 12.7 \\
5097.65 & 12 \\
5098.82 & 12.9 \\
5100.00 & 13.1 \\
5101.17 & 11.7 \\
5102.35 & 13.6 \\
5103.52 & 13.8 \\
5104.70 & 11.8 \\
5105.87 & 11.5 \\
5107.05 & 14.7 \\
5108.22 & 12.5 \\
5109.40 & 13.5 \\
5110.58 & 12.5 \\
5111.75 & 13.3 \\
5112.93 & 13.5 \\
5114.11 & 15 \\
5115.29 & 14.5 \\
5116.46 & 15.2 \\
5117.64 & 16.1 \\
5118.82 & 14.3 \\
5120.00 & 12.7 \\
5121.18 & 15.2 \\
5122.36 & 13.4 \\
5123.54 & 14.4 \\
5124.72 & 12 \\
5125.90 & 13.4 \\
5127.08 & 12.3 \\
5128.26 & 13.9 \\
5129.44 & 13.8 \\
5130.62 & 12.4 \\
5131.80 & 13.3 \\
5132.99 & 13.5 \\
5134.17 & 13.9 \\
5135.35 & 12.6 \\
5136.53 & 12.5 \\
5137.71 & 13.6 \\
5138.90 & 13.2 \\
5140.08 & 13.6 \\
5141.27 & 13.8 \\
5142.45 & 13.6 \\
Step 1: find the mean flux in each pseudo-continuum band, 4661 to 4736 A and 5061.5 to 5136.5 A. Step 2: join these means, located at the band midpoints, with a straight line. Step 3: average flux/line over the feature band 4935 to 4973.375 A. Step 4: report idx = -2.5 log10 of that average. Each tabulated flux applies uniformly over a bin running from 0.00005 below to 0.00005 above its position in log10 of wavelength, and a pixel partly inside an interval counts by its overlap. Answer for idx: -0.08 mag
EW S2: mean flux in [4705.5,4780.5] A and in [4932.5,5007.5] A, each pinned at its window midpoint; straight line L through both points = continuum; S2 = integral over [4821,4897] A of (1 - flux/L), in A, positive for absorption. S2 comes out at 5.1 A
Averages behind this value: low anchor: 13.2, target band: 12.9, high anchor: 14.5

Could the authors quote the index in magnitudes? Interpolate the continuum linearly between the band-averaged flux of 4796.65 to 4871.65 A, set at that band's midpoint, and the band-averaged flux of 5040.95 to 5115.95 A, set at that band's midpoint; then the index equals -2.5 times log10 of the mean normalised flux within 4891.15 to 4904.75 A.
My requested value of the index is 0.016 mag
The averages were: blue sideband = 13.3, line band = 13.2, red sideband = 13.5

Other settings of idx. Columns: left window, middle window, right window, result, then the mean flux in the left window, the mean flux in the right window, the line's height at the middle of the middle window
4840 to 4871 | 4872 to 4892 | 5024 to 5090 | 0.056 mag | 13.1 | 13.4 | 13.2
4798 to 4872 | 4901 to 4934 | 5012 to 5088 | -0.028 mag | 13.3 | 13.3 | 13.3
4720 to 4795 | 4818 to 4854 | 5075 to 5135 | 0.034 mag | 13.3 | 13.4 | 13.3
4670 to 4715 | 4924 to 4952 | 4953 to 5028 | 0.062 mag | 12.8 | 14.7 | 14.4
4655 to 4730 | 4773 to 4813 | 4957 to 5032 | -0.012 mag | 12.8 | 14.5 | 13.4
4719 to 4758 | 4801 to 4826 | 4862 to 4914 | -0.046 mag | 13.1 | 13.2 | 13.1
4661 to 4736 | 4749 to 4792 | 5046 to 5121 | -0.023 mag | 12.9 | 13.5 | 13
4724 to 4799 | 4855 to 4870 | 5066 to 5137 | -0.057 mag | 13.2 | 13.3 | 13.3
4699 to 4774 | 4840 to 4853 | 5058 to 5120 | 0.050 mag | 13.1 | 13.5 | 13.2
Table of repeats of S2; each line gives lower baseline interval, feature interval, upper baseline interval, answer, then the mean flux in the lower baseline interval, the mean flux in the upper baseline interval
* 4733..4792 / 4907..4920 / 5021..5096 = -0.9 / 13.3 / 13.4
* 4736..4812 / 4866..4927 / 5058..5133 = 2.1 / 13.4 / 13.5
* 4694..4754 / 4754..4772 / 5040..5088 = -0.5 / 13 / 13.5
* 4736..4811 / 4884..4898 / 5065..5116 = 0.4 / 13.4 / 13.2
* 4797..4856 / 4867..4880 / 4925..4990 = 1.1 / 13.2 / 13.9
